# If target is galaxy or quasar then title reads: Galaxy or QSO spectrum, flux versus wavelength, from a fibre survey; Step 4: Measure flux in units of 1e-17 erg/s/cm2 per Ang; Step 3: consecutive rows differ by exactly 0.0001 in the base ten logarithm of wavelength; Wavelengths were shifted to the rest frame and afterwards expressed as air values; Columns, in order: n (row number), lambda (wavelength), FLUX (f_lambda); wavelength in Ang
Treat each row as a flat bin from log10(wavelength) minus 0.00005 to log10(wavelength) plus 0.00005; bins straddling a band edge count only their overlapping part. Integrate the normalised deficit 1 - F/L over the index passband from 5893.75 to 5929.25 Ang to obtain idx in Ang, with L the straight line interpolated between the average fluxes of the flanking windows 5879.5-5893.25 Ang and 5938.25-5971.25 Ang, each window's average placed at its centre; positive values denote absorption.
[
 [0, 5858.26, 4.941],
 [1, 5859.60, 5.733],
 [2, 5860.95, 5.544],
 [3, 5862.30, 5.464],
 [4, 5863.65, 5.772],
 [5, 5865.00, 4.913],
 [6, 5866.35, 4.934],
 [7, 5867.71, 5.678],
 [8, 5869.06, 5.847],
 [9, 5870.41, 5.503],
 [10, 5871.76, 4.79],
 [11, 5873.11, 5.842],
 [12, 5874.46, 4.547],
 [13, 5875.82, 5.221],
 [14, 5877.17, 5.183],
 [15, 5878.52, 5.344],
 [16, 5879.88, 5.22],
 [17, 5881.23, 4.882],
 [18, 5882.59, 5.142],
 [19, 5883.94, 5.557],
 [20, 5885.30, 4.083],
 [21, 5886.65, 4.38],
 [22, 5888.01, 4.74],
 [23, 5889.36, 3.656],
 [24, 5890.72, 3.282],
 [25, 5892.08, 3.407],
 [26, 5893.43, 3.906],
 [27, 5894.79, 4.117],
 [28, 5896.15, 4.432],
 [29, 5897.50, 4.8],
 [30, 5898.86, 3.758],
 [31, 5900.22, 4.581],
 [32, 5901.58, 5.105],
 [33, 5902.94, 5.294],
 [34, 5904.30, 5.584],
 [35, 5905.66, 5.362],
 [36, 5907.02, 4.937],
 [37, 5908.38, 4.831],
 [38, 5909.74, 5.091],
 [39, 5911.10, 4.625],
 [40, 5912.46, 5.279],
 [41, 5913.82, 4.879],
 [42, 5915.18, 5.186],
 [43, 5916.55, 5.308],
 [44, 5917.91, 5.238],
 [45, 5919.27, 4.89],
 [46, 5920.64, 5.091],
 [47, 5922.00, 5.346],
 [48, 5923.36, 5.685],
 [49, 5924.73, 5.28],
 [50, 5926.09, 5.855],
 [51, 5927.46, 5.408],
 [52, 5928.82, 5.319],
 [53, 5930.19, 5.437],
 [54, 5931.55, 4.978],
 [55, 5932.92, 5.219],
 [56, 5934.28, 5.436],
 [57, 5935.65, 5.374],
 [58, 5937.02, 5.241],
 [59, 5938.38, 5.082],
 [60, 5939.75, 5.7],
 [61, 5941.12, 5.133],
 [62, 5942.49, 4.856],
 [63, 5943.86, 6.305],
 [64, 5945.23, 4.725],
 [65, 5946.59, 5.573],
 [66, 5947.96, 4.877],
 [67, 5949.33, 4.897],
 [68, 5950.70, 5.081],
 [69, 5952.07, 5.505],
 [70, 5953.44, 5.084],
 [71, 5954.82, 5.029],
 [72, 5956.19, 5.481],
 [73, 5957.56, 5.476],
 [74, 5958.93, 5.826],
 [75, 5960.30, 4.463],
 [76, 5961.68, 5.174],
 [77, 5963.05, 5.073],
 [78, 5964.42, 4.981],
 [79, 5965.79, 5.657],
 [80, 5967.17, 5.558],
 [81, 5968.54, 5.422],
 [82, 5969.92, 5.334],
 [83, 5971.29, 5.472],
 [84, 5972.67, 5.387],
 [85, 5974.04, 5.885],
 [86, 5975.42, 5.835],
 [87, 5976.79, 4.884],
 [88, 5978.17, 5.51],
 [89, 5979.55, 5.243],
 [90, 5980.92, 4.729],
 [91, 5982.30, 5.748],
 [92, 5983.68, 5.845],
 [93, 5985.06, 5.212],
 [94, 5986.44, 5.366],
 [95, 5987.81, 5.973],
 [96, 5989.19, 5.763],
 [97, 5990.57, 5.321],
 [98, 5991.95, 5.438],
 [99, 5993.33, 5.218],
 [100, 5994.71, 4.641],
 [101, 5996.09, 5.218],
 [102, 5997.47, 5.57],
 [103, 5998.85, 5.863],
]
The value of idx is -2.3 Ang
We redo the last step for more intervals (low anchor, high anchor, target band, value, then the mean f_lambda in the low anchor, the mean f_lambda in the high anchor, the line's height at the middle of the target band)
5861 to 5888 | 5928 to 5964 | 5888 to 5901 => 2.9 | 5.17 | 5.24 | 5.19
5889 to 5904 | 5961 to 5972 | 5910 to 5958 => -4.2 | 4.26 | 5.34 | 4.84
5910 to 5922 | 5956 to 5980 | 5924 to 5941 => -0.6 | 5.08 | 5.37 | 5.17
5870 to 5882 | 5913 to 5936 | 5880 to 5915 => 3.8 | 5.16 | 5.29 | 5.22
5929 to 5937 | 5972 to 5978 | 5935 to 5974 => 0.8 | 5.28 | 5.5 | 5.4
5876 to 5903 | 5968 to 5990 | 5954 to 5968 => 0.0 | 4.54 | 5.47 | 5.29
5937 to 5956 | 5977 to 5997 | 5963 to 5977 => -0.4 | 5.23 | 5.36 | 5.31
